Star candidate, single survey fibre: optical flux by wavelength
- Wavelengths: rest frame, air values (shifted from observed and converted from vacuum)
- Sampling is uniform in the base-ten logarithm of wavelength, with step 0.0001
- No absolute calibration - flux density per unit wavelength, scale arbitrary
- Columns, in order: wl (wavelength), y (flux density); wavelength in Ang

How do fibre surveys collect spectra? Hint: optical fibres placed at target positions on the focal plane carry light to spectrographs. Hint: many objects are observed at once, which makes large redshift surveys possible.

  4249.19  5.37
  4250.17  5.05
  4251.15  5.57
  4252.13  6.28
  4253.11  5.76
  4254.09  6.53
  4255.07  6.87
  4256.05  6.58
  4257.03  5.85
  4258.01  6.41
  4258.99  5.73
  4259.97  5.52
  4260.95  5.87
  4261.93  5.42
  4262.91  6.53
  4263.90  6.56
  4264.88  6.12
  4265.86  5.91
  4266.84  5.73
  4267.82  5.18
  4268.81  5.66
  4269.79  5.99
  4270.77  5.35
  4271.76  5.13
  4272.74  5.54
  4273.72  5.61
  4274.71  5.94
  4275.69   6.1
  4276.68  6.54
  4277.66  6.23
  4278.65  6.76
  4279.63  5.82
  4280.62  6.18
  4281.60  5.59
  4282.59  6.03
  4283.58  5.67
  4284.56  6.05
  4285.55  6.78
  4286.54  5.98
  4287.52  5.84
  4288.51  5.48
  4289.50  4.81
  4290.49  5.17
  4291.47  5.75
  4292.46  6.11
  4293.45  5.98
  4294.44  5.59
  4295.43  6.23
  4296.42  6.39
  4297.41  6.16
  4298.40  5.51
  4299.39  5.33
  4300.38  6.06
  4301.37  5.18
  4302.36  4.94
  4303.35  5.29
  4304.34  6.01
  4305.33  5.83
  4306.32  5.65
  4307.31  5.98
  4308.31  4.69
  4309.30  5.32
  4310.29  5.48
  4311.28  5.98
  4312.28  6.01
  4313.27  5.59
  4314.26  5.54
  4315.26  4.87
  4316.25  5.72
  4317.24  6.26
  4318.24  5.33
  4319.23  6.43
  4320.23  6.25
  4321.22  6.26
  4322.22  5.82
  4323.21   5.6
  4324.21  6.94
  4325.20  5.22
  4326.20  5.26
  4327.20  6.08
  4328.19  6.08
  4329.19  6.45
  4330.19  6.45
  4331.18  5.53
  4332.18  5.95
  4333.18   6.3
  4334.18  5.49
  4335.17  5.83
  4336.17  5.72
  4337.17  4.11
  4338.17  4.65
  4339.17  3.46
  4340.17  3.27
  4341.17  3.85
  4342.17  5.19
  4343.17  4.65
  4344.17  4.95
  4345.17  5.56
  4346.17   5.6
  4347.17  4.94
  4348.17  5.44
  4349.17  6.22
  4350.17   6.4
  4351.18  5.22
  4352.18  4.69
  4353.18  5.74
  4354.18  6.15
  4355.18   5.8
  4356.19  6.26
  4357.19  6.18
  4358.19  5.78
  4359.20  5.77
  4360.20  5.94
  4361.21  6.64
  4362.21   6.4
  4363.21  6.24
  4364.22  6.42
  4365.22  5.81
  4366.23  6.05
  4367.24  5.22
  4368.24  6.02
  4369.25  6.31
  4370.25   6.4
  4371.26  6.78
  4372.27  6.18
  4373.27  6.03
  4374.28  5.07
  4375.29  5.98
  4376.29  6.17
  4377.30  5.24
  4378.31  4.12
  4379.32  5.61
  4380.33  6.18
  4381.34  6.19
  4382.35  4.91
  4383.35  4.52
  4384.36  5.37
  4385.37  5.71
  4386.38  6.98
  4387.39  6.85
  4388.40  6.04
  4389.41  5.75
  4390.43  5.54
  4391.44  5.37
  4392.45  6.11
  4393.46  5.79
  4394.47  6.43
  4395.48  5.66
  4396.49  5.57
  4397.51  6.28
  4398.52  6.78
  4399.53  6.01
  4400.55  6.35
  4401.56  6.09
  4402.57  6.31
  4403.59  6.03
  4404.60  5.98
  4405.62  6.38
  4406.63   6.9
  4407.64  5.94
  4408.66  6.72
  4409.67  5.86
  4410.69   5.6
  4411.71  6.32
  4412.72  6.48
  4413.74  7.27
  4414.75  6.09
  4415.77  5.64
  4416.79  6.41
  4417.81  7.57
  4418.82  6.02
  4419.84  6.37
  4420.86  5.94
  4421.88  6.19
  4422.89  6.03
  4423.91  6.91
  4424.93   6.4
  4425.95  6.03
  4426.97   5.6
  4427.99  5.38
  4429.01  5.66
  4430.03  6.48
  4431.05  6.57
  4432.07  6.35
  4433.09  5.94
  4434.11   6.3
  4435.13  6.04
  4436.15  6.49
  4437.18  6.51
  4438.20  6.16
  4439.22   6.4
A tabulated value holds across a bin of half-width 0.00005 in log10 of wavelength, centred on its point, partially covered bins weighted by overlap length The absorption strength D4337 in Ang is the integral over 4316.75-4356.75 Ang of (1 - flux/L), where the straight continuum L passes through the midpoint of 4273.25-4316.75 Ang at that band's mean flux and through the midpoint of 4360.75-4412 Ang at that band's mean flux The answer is 2.2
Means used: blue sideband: 5.77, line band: 5.53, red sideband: 5.98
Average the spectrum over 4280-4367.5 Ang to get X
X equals 5.67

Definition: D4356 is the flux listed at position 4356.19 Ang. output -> 6.26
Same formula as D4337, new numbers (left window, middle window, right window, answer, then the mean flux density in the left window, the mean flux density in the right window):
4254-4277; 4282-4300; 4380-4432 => 0.4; 5.93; 6.11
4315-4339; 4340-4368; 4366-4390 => 0.8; 5.75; 5.82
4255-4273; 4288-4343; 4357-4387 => 2.9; 5.87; 5.87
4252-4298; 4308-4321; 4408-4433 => 0.7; 5.94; 6.24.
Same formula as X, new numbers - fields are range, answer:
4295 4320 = 5.68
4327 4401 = 5.71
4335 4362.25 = 5.35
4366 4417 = 5.99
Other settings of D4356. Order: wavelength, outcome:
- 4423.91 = 6.91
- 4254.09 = 6.53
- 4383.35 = 4.52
